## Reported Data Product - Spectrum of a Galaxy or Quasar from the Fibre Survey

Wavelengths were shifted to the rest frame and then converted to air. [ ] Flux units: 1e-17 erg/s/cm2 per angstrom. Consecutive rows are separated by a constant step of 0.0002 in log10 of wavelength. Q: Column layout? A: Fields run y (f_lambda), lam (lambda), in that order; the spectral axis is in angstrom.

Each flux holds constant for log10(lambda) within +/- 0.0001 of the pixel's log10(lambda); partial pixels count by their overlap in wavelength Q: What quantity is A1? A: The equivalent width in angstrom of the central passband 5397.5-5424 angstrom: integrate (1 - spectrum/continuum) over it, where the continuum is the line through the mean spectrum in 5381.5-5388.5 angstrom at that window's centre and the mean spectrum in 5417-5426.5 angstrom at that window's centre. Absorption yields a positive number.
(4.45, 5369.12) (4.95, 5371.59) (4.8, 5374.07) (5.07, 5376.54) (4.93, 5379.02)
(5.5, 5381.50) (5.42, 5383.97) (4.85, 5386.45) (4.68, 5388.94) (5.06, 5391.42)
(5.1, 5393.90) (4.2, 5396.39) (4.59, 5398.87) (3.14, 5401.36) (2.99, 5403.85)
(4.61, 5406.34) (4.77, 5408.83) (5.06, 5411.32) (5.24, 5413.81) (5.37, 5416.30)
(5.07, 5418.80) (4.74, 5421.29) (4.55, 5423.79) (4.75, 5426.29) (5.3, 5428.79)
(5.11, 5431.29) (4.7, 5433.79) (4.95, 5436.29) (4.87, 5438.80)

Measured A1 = 1.9 angstrom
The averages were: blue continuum 5.15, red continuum 4.81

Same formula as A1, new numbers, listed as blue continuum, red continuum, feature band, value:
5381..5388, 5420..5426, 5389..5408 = 2.8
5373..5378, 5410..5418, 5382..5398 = 0.4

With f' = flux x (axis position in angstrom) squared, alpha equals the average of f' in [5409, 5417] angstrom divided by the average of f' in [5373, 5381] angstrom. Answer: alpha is 1.0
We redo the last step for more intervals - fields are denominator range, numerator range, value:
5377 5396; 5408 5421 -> 1.02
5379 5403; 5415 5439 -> 1.06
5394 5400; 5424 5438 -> 1.10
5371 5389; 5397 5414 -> 0.86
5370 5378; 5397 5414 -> 0.88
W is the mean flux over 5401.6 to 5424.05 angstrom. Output 4.65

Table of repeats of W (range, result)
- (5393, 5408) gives 4.1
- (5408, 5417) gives 5.11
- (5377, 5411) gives 4.62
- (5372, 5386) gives 5.12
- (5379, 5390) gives 5.1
